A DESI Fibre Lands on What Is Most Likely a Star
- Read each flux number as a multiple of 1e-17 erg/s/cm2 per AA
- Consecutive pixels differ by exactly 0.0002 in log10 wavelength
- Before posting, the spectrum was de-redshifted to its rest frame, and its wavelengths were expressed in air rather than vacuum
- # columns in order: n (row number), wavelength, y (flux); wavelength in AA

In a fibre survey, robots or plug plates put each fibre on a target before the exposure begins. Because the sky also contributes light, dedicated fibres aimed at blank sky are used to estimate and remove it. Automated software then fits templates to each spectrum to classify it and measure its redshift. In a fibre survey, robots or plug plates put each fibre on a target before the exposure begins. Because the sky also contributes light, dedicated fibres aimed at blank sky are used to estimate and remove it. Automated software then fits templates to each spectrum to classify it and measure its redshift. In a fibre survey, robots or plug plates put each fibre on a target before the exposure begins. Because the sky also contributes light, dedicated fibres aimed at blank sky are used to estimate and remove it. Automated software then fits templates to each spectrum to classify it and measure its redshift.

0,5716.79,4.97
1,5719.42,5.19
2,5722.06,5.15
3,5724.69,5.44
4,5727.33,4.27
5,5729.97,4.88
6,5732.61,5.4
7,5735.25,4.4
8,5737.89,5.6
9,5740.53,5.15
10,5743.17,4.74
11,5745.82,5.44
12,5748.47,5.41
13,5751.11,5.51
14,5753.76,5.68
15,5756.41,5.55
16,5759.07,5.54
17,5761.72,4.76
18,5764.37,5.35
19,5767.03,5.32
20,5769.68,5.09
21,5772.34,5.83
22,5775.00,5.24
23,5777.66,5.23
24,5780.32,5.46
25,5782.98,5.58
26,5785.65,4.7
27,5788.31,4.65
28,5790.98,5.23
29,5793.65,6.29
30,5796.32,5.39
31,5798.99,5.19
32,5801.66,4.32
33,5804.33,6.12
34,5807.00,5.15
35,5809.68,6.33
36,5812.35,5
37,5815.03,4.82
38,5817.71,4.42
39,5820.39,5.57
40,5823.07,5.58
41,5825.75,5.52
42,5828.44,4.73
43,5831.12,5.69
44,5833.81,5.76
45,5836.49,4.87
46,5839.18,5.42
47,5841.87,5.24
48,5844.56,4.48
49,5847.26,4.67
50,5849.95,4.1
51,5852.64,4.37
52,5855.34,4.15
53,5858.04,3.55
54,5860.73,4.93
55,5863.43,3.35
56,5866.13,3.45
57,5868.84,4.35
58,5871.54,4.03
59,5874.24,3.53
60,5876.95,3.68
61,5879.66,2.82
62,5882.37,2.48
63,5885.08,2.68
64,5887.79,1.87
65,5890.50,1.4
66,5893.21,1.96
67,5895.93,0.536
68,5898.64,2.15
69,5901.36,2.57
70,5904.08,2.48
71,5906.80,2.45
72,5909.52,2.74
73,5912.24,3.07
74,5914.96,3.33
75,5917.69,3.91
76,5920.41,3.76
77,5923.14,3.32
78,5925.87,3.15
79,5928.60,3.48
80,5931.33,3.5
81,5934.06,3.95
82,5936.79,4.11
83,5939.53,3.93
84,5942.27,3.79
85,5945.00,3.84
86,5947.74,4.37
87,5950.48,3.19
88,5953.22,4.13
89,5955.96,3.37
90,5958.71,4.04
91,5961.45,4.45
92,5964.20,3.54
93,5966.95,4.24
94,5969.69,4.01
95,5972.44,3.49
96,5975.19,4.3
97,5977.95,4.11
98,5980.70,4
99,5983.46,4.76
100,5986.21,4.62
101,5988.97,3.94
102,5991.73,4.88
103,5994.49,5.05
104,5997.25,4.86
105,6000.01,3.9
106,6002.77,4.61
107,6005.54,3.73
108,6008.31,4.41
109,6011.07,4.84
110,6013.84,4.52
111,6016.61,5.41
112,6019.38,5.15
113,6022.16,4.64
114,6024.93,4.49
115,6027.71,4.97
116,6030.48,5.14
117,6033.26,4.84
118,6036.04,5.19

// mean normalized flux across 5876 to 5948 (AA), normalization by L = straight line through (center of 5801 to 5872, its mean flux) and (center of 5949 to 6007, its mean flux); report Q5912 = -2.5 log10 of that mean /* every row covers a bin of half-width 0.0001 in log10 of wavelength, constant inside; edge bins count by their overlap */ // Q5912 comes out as 0.43 mag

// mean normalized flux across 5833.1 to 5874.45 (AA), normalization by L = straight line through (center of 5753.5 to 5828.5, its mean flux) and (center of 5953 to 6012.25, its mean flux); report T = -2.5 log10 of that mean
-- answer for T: 0.13 mag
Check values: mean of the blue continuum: 5.3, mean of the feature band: 4.39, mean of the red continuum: 4.24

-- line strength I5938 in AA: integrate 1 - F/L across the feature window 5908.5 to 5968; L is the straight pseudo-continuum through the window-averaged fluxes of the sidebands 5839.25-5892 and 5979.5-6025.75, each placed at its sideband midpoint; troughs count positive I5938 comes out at 6.7 AA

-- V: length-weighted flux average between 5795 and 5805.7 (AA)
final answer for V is 5.26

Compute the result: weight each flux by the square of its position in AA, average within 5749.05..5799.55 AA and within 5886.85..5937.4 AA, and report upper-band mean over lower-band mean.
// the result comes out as 0.55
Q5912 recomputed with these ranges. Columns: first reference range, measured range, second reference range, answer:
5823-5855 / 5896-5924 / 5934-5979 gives 0.450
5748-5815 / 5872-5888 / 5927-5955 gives 0.426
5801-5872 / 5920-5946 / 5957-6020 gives 0.228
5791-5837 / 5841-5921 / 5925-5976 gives 0.386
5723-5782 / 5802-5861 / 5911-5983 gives -0.078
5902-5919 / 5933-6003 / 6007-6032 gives -0.048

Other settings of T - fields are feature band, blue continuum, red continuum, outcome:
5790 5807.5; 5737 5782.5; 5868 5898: -0.20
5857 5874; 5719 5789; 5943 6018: 0.20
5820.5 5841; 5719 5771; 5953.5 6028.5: -0.10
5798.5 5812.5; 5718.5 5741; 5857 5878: -0.22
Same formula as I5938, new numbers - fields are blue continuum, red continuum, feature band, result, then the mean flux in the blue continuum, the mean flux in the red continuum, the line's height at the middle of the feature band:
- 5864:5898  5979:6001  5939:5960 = 0.1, 2.73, 4.51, 3.85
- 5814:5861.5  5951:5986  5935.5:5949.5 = 0.7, 4.88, 4.04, 4.2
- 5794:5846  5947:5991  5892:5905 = 7.6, 5.26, 4.04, 4.62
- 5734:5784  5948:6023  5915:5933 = 4.2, 5.31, 4.3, 4.58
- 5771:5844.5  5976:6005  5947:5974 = 4.2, 5.29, 4.45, 4.59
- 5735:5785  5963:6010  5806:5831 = -1.0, 5.32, 4.27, 5.05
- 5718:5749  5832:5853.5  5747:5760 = -1.3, 5.08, 4.89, 5.05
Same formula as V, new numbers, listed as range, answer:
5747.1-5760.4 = 5.54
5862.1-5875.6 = 3.74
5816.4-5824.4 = 5.19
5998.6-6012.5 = 4.3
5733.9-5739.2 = 5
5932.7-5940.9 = 3.99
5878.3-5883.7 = 2.65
